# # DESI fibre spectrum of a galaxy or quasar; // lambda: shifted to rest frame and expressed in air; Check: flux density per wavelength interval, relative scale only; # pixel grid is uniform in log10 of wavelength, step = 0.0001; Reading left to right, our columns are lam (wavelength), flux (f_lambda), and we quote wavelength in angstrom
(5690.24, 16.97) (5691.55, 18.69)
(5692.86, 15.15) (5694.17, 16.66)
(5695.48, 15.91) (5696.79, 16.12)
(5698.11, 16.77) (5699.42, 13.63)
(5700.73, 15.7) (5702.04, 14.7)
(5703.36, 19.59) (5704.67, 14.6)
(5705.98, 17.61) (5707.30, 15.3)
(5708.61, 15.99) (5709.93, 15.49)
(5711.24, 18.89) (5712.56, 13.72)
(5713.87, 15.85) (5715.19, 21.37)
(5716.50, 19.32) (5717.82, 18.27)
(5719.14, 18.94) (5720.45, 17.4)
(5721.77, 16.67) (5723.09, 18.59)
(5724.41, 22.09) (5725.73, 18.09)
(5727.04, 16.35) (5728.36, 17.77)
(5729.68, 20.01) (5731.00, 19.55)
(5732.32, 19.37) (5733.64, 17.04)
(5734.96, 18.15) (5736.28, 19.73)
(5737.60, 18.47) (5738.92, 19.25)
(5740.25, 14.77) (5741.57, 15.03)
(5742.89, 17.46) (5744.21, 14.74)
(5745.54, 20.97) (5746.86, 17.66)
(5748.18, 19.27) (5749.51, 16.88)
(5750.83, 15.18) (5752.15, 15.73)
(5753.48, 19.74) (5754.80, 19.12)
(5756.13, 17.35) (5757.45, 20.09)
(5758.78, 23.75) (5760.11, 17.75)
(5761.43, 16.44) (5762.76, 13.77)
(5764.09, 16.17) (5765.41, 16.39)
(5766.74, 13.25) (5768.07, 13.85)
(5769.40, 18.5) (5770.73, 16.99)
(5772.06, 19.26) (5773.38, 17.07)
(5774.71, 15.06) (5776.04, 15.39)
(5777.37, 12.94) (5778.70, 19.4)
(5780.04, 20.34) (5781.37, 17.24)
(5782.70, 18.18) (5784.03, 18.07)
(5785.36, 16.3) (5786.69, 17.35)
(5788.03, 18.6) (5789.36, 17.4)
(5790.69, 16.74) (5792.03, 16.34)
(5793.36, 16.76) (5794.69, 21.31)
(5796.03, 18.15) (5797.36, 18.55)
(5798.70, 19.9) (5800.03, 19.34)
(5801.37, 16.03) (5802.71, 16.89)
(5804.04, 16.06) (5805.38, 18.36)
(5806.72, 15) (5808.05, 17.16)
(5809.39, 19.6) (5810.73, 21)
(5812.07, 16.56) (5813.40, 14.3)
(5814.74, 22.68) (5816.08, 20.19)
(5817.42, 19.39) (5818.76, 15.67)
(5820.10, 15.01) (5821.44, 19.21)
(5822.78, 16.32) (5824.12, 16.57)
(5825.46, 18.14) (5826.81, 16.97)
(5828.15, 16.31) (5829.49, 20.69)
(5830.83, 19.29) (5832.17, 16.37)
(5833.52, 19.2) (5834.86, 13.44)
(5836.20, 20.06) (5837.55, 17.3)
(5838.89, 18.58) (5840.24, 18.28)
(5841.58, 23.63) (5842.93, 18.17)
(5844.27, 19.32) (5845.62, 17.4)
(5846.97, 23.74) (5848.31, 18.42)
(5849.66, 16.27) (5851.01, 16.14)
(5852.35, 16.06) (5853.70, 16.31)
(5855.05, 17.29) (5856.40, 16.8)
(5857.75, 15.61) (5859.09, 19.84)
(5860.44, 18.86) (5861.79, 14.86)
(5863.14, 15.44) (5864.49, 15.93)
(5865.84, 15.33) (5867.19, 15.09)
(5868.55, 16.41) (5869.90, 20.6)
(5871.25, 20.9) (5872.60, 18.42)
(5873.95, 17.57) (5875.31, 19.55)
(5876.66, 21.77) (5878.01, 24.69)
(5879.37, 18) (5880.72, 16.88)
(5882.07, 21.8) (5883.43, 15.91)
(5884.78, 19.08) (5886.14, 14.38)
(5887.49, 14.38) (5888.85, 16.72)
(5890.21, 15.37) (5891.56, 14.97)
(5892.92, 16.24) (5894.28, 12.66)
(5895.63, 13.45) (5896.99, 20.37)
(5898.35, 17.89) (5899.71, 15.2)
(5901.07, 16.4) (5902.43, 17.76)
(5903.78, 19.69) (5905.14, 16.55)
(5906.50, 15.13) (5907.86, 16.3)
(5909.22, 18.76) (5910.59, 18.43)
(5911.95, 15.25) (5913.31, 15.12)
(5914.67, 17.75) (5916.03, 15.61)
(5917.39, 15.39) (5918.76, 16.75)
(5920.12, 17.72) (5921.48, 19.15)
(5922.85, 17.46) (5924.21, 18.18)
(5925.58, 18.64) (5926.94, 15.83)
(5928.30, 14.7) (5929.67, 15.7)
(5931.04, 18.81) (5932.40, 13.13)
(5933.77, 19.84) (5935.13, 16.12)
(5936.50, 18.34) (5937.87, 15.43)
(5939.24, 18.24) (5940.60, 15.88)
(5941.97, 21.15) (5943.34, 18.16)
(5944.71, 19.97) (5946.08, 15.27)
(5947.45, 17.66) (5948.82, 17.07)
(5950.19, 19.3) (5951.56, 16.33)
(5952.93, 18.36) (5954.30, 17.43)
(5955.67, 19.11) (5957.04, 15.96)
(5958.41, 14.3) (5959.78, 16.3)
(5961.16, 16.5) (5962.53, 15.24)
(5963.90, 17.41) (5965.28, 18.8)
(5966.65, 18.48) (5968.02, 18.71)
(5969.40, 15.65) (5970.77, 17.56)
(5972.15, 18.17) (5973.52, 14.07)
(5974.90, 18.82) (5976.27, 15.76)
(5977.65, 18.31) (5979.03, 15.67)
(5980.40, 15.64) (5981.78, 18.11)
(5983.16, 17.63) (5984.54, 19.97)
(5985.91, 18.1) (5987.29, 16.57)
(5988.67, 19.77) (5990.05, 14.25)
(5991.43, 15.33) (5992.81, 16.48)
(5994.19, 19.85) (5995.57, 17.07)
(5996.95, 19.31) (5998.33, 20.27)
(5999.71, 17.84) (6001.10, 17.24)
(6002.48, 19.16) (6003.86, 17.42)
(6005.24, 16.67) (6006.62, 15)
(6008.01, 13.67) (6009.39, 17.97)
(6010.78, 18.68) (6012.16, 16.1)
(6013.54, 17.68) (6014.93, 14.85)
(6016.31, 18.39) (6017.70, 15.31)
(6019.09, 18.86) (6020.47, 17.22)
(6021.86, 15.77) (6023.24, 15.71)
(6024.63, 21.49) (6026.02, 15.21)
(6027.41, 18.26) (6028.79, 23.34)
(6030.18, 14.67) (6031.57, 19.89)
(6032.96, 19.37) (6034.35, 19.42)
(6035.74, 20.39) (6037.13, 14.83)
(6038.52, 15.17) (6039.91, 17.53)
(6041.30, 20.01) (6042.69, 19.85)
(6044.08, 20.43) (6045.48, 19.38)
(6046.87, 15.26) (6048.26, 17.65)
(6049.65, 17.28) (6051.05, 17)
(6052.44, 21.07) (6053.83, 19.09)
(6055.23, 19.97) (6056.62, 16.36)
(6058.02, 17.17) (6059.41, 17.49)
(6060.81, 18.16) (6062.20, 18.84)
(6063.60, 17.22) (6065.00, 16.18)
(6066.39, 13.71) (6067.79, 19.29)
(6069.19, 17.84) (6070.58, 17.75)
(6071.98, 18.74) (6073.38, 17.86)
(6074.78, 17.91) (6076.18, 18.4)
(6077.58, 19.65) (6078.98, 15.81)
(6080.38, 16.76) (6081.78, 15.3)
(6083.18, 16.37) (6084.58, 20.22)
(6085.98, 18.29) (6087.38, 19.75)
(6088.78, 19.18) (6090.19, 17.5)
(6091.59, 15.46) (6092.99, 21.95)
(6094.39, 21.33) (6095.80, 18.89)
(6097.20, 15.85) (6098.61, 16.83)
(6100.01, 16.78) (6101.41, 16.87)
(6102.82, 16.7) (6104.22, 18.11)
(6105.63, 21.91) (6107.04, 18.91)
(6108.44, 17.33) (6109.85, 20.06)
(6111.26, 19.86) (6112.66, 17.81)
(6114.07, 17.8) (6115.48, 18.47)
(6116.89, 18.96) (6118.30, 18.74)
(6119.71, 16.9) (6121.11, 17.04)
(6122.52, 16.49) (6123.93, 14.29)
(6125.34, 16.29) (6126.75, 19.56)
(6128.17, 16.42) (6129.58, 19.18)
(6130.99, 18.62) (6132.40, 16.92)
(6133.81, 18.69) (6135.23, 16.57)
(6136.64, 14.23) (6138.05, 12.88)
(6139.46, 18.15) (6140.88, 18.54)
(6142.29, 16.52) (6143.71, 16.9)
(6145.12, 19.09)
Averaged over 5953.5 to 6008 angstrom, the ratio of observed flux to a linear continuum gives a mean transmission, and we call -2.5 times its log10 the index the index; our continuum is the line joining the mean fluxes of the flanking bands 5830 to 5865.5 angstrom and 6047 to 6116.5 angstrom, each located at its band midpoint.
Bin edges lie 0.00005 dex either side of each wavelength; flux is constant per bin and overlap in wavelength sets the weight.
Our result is 0.04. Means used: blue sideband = 17.8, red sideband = 18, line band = 17.2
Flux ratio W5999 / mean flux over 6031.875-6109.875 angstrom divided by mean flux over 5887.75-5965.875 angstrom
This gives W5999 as 1.07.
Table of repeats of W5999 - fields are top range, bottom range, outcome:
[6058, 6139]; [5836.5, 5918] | 1.02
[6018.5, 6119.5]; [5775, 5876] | 1.02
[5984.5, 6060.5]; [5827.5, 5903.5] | 1.01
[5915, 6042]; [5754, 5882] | 0.98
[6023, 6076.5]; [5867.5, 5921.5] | 1.04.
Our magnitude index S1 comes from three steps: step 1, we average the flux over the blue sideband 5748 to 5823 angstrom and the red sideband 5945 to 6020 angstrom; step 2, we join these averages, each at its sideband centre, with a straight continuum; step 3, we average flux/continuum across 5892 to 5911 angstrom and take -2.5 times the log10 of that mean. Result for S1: 0.04 mag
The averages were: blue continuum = 17.5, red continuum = 17.2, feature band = 16.7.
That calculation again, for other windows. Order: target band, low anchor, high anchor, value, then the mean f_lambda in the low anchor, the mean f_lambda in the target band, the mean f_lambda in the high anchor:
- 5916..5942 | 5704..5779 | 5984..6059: 0.04 mag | 17.4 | 17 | 17.8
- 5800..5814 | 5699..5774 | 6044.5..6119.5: 0.02 mag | 17.5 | 17.2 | 18.1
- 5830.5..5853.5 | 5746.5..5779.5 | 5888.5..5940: -0.09 mag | 17.1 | 18.3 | 16.7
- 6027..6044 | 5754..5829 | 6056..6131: -0.05 mag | 17.5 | 18.6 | 17.9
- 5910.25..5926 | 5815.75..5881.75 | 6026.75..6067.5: 0.06 mag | 18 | 17.1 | 18.1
